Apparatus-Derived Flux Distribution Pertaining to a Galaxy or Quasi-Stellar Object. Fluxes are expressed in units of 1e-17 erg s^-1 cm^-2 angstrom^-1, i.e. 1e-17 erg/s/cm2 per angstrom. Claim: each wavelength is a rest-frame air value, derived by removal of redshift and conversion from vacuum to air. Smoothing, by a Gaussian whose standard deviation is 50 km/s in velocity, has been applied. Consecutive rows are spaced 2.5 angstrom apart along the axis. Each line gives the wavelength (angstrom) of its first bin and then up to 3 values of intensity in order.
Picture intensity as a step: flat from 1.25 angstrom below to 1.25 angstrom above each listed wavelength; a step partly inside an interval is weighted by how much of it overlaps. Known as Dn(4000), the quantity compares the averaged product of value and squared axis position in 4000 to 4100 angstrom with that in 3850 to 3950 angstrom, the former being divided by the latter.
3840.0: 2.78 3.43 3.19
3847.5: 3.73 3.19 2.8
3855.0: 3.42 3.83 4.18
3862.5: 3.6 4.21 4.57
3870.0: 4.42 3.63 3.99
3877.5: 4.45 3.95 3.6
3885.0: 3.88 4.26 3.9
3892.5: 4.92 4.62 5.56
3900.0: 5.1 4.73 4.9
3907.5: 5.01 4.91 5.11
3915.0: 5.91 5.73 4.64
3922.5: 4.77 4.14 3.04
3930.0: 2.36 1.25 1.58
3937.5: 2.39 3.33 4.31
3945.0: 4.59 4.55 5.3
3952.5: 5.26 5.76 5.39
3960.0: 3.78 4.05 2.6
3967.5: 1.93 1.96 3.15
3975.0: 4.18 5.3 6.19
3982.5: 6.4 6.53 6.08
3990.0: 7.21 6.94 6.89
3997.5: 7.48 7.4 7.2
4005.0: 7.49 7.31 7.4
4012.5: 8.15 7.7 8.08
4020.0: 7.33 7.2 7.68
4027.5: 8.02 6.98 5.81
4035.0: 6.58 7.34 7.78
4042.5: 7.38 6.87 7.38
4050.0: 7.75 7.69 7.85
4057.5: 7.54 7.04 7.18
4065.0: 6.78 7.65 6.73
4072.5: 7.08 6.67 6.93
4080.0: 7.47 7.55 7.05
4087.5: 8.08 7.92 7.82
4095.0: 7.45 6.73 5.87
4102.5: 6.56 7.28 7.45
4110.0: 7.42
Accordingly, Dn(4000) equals 1.92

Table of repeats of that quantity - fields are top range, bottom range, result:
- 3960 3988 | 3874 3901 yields 1.03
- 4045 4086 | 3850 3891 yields 2.06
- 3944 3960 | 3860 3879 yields 1.28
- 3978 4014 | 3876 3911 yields 1.62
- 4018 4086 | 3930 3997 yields 1.68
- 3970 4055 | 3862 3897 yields 1.76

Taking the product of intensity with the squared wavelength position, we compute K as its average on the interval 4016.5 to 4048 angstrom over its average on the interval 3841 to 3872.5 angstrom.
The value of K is 2.14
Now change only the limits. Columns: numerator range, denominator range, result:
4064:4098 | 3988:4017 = 1.03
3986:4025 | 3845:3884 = 2.06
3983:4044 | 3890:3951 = 1.78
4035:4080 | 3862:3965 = 1.83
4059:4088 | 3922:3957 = 2.03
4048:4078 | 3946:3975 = 1.91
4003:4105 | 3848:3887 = 2.08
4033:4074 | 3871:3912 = 1.76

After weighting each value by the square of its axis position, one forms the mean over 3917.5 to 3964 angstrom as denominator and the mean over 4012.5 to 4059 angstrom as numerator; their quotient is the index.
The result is 2.0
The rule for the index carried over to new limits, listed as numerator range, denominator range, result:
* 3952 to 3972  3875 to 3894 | 0.95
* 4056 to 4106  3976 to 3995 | 1.18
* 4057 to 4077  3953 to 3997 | 1.47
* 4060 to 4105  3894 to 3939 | 1.85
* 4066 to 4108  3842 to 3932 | 1.89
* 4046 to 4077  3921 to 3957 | 2.03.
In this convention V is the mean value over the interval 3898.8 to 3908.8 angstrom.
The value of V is 4.93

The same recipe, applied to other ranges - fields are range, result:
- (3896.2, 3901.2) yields 5.33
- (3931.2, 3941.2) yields 2.13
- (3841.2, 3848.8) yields 3.44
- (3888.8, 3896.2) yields 4.48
